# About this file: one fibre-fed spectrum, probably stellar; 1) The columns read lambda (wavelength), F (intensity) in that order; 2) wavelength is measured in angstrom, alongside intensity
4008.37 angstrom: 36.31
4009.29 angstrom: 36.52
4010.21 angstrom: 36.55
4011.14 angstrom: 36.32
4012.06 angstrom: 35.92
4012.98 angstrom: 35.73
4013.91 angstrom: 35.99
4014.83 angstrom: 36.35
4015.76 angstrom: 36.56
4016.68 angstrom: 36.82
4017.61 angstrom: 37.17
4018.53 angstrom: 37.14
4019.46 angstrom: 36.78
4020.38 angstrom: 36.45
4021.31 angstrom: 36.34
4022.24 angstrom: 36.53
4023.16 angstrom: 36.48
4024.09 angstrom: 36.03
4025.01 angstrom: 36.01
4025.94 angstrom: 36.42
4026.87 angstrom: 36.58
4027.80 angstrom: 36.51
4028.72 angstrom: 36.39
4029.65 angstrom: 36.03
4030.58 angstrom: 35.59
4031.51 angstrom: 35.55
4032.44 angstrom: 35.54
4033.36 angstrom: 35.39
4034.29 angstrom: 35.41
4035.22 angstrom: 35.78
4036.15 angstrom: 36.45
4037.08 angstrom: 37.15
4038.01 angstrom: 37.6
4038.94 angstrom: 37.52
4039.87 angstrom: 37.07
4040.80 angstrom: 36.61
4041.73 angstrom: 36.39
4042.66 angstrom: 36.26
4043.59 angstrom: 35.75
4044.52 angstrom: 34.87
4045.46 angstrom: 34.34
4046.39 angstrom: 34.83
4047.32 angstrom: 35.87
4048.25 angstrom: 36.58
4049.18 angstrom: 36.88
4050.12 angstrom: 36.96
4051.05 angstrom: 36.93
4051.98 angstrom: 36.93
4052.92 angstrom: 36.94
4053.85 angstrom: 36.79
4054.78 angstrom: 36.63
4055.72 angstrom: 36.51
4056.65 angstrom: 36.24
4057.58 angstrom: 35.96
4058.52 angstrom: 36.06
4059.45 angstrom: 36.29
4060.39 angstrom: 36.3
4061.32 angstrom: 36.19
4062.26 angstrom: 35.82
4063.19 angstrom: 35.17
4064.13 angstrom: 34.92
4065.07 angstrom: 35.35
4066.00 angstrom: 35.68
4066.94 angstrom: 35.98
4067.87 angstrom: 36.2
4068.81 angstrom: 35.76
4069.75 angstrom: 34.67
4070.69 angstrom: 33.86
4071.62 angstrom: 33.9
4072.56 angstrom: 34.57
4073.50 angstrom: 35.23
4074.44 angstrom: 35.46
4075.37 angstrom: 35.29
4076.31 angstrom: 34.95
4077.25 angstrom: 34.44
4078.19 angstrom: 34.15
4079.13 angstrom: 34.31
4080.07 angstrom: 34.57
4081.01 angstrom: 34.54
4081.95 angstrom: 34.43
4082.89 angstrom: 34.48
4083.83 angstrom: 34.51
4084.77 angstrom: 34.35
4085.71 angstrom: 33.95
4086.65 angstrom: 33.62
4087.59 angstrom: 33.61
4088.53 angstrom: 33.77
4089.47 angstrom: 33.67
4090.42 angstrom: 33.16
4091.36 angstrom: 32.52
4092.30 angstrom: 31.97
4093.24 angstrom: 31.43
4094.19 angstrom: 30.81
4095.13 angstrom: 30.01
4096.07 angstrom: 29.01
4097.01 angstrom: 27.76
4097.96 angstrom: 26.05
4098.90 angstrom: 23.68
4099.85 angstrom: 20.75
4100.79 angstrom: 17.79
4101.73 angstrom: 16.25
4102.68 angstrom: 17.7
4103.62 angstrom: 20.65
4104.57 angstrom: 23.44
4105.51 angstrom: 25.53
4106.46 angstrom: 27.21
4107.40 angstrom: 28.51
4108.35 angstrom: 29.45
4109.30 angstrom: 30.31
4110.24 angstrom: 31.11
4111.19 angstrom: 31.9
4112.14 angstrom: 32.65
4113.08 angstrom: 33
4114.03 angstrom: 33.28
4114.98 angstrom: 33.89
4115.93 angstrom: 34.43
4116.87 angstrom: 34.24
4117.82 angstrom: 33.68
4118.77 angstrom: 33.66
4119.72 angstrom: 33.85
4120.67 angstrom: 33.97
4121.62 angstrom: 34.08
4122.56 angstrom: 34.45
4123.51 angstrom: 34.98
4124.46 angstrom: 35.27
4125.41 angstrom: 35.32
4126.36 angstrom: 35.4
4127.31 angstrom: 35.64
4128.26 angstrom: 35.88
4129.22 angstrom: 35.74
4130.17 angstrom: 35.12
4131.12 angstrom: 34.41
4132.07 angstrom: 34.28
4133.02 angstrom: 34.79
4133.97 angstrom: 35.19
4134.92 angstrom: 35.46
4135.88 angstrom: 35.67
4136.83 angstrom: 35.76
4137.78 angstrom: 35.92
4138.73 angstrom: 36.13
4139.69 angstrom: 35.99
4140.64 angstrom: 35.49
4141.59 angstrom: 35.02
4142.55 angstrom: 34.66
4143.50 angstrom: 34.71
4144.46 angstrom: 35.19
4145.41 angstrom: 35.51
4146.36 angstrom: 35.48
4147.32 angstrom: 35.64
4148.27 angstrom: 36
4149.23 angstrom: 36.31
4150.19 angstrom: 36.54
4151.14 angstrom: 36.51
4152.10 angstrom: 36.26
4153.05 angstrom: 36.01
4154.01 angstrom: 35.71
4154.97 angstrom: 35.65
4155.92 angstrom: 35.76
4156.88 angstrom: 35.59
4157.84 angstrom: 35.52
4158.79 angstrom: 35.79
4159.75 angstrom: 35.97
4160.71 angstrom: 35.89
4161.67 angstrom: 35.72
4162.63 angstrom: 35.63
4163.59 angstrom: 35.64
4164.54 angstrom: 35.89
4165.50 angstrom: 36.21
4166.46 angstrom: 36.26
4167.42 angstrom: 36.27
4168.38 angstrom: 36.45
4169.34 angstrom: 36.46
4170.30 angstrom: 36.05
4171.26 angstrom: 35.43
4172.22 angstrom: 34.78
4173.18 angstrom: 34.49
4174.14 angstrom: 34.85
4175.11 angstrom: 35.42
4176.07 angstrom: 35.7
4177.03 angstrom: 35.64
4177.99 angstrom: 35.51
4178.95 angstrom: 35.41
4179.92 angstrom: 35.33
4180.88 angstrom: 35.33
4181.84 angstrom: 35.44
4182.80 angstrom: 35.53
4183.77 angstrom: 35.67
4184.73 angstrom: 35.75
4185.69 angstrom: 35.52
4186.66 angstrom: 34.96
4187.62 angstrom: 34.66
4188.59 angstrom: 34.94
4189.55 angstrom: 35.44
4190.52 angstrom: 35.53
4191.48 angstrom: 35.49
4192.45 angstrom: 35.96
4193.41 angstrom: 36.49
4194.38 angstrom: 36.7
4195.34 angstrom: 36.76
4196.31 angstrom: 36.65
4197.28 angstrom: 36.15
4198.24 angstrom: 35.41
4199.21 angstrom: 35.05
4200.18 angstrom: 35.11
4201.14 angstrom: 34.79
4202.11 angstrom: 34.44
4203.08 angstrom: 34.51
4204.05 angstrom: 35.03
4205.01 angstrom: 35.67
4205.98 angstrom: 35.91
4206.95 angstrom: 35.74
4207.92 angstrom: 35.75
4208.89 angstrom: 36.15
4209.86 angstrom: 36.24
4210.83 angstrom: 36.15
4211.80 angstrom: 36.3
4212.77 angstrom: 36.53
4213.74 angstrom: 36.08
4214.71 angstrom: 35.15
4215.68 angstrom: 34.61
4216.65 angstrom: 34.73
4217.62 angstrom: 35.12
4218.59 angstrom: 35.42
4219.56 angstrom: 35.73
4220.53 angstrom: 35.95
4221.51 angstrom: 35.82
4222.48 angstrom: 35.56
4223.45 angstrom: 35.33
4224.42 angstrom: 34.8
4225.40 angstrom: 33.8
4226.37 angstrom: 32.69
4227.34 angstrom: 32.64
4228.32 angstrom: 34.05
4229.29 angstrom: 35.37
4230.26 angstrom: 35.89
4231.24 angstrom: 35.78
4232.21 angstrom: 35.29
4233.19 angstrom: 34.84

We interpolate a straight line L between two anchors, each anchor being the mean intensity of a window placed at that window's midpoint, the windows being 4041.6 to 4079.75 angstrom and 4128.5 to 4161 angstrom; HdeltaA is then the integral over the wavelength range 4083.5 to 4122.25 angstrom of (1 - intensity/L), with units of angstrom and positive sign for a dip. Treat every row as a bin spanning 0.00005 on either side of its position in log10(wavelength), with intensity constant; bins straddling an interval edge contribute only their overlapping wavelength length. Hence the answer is 6.2 angstrom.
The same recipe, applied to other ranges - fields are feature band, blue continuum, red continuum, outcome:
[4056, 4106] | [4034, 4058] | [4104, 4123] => 2.9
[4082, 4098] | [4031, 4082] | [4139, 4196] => 1.6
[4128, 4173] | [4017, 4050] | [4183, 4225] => 0.1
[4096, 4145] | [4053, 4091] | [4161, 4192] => 5.0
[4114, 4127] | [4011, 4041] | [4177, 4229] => 0.5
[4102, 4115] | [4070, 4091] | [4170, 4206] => 2.4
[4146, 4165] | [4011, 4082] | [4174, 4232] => -0.2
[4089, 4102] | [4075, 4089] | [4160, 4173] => 2.6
